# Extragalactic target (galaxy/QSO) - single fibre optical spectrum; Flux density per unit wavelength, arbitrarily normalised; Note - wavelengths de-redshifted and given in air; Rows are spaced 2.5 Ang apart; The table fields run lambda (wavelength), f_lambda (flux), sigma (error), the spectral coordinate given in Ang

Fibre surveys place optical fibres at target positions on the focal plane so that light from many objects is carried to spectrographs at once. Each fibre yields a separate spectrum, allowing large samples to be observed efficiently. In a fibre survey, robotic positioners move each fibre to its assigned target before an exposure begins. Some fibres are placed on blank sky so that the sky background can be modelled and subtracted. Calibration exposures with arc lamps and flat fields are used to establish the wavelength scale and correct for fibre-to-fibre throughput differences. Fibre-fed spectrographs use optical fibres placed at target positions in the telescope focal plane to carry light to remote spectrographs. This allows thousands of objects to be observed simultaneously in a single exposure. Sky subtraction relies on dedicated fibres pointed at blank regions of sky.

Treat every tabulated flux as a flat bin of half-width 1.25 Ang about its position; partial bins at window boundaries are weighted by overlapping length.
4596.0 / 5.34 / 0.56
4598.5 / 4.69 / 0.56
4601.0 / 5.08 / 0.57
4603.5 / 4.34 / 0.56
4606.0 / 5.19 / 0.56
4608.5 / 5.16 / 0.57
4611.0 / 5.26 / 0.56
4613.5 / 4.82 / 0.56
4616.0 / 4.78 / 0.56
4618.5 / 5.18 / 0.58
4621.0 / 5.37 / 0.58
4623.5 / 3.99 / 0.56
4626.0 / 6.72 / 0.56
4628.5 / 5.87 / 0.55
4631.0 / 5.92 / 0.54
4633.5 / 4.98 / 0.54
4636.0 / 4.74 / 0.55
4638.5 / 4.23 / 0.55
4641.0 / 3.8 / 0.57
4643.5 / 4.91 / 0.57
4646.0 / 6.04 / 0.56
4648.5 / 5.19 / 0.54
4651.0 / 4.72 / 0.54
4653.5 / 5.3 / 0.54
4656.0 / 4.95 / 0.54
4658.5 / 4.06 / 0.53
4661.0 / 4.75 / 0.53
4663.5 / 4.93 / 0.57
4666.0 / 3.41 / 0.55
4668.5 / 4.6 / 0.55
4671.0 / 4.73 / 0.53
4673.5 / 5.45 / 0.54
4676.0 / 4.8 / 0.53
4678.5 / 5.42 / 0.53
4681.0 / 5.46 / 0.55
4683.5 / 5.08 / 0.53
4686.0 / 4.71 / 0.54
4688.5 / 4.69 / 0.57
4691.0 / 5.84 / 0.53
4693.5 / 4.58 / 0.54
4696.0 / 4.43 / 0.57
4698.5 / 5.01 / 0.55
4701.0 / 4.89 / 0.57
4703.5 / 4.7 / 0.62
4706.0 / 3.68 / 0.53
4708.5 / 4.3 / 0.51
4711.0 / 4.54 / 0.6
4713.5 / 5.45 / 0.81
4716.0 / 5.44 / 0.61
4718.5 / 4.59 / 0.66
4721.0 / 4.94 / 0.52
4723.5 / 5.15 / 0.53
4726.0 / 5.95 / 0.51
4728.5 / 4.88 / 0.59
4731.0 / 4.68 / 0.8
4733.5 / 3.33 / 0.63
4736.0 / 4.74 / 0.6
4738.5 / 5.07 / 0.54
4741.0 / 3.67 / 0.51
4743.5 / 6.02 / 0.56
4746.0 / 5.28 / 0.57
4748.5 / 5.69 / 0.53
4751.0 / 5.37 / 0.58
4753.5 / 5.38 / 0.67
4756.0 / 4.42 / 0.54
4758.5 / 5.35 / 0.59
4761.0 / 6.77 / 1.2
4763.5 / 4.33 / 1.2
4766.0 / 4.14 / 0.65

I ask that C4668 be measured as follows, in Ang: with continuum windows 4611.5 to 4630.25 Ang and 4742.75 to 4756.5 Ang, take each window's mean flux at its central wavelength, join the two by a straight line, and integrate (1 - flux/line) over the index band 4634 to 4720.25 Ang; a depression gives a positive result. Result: 8.27 Ang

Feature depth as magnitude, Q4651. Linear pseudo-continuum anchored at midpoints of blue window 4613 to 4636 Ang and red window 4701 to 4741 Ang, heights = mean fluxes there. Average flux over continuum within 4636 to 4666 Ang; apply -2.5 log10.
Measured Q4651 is 0.084 mag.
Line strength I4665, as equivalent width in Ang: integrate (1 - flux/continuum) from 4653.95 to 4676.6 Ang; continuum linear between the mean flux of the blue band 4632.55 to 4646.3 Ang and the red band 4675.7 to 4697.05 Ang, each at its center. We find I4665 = 1.0 Ang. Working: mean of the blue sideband 4.69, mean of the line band 4.65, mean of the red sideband 5.02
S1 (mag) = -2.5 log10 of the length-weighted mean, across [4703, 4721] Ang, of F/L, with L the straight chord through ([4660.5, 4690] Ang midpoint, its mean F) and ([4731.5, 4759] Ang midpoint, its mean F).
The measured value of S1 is 0.04 mag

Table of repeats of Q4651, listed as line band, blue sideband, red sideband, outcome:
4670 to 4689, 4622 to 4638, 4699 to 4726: -0.008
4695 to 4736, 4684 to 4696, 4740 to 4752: 0.068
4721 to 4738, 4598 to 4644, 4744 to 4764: 0.108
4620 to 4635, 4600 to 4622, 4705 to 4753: -0.097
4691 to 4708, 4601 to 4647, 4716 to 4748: 0.072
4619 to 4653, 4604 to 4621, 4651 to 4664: -0.044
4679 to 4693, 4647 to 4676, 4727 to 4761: -0.069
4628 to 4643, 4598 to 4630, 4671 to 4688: 0.053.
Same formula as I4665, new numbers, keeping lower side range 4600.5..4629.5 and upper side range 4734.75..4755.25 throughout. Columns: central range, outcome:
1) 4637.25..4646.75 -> 0.9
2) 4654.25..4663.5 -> 0.8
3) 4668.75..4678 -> 0.3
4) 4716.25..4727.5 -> -0.1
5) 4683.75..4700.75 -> 0.8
